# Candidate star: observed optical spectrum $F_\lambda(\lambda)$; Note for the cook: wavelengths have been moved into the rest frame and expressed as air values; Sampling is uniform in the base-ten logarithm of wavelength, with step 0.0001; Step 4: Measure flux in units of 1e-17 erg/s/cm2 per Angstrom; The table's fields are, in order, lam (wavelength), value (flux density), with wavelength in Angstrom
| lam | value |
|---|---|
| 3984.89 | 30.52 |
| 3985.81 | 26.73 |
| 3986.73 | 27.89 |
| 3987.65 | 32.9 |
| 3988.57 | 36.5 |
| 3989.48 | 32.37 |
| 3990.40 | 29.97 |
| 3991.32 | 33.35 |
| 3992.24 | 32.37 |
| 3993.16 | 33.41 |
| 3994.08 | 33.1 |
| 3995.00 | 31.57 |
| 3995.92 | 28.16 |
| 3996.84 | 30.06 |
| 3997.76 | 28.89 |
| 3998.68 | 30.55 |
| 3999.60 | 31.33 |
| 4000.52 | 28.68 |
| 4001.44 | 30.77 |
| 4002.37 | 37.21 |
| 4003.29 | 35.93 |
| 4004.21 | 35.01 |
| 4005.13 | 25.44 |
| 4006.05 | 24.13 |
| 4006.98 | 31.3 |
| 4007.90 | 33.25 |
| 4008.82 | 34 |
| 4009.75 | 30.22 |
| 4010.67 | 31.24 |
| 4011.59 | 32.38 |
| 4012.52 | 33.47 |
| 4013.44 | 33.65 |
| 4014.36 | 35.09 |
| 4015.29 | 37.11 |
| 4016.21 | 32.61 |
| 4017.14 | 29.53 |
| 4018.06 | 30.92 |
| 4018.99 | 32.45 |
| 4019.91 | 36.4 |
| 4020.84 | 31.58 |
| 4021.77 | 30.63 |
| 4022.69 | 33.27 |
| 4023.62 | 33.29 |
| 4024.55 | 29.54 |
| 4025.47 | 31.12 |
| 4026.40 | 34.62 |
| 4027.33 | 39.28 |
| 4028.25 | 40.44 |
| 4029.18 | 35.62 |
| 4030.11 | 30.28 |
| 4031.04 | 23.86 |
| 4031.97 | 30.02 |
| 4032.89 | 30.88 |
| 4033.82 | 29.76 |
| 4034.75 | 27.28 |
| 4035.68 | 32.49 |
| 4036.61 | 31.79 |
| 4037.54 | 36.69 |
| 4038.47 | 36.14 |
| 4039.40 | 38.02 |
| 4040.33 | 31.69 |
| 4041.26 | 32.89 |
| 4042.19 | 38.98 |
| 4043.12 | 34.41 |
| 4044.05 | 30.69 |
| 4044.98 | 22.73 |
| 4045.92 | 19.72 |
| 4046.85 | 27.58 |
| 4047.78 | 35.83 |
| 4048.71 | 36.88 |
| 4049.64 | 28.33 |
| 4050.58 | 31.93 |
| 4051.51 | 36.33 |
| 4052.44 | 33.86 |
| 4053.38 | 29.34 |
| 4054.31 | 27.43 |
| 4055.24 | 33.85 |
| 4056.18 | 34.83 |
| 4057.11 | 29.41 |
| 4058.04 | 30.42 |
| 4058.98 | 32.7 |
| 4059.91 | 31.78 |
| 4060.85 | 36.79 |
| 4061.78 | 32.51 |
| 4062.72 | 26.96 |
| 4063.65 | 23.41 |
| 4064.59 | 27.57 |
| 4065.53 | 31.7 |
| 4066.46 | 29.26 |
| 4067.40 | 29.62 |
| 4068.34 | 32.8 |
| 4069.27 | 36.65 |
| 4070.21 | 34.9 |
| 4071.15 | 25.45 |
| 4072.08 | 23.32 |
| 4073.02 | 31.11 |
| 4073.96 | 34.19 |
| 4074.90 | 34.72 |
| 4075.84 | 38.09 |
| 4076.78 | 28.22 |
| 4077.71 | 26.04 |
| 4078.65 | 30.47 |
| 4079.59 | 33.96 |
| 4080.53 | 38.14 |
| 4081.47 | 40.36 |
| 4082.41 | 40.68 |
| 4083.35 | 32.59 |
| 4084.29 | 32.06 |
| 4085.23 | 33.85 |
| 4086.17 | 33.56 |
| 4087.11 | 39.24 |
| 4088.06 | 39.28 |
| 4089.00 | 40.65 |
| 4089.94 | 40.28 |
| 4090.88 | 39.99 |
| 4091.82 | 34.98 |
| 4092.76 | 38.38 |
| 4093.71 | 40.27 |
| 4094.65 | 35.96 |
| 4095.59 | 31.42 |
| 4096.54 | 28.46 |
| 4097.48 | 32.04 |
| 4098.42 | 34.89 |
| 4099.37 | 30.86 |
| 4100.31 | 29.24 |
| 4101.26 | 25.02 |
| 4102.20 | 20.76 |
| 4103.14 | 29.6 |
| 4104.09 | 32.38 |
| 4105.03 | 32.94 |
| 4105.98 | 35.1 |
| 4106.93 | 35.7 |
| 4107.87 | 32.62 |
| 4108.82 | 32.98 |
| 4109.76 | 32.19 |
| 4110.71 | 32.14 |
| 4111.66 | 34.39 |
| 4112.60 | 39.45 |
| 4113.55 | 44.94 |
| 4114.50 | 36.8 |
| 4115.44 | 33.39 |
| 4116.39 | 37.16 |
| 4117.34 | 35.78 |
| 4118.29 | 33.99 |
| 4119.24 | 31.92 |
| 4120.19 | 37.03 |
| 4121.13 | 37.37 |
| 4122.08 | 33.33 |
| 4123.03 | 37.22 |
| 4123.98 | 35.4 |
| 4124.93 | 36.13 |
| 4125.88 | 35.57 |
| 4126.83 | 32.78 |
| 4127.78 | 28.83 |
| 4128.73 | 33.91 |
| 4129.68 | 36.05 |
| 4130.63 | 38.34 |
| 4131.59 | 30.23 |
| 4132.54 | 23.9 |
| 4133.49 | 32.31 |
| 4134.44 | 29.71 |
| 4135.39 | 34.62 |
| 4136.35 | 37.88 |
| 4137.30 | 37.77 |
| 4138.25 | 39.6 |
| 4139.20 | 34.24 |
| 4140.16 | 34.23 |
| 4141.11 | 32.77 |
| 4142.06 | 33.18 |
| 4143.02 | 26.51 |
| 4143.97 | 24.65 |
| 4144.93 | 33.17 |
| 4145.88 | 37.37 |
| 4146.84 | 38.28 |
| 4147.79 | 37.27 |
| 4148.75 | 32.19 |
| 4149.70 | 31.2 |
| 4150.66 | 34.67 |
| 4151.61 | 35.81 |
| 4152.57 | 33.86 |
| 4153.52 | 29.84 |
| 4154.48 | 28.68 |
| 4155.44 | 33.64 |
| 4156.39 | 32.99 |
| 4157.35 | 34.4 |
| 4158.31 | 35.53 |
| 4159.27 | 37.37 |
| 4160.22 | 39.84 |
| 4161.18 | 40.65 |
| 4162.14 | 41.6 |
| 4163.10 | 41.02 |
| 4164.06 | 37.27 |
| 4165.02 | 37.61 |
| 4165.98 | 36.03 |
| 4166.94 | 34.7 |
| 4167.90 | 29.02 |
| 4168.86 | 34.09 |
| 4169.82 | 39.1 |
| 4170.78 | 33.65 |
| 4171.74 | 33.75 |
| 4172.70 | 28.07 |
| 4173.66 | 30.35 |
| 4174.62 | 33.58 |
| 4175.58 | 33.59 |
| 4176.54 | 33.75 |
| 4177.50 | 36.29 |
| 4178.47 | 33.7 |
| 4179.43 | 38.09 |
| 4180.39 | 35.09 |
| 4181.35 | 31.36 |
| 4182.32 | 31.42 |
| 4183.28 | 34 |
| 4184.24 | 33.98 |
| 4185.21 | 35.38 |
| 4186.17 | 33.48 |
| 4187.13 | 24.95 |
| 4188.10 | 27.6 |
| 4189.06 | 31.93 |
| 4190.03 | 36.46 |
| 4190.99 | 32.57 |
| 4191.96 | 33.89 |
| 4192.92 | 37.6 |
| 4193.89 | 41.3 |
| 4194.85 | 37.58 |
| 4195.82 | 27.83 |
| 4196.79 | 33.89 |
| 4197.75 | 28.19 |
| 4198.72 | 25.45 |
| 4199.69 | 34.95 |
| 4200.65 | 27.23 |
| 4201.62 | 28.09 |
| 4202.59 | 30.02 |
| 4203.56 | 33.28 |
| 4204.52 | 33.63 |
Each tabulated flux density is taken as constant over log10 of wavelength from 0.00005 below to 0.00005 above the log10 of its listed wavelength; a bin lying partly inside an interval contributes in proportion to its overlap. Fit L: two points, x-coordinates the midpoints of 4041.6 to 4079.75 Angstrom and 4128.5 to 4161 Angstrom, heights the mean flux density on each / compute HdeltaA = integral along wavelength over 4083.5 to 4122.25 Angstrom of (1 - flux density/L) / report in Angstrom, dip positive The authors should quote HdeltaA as -2.4 Angstrom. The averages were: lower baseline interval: 31.1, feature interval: 34.4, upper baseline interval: 33.8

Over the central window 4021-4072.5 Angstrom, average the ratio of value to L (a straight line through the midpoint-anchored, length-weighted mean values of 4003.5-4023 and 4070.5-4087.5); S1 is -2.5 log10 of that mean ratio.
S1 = 0.035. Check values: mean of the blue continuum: 32.1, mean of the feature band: 31.6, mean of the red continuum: 33.1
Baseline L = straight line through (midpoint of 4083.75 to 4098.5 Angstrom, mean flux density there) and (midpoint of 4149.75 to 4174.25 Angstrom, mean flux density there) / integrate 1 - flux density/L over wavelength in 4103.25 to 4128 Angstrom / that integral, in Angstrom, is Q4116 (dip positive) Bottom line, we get 0.5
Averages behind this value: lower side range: 36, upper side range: 34.9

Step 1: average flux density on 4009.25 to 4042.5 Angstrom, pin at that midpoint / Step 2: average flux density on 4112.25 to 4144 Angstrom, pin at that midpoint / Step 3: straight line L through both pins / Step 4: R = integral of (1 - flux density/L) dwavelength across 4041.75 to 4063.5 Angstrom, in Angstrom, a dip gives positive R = 1.3 Angstrom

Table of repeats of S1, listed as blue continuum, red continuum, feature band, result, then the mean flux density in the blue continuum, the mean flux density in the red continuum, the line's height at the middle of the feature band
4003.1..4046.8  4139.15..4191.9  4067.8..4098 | -0.05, 32.1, 33.9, 32.8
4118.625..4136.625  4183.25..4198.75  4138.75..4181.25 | -0.03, 33.8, 32.9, 33.3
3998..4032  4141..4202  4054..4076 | 0.05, 32.3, 33.7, 32.8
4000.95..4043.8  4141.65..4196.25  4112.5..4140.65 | -0.04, 32.7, 34.1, 33.7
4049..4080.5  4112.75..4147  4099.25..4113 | 0.05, 31.3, 34.3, 33.2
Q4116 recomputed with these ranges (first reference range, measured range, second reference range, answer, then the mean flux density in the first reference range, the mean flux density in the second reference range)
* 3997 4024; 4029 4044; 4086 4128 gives 0.1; 32.1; 34.5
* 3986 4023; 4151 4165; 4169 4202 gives -1.4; 31.9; 32.9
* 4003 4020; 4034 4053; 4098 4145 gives 0.2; 32.2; 33.4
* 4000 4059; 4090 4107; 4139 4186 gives 0.2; 32.1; 34.3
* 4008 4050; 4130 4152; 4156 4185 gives 0.6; 32.4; 35.1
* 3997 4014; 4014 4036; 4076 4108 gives -0.2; 31.5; 33.9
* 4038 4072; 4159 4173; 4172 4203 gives -1.7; 31.4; 32.6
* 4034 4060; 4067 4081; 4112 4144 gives 0.4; 31.9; 34.5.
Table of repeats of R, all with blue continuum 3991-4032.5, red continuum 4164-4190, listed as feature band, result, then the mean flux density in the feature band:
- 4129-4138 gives -0.1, 33.6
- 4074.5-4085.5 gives -0.5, 34.1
